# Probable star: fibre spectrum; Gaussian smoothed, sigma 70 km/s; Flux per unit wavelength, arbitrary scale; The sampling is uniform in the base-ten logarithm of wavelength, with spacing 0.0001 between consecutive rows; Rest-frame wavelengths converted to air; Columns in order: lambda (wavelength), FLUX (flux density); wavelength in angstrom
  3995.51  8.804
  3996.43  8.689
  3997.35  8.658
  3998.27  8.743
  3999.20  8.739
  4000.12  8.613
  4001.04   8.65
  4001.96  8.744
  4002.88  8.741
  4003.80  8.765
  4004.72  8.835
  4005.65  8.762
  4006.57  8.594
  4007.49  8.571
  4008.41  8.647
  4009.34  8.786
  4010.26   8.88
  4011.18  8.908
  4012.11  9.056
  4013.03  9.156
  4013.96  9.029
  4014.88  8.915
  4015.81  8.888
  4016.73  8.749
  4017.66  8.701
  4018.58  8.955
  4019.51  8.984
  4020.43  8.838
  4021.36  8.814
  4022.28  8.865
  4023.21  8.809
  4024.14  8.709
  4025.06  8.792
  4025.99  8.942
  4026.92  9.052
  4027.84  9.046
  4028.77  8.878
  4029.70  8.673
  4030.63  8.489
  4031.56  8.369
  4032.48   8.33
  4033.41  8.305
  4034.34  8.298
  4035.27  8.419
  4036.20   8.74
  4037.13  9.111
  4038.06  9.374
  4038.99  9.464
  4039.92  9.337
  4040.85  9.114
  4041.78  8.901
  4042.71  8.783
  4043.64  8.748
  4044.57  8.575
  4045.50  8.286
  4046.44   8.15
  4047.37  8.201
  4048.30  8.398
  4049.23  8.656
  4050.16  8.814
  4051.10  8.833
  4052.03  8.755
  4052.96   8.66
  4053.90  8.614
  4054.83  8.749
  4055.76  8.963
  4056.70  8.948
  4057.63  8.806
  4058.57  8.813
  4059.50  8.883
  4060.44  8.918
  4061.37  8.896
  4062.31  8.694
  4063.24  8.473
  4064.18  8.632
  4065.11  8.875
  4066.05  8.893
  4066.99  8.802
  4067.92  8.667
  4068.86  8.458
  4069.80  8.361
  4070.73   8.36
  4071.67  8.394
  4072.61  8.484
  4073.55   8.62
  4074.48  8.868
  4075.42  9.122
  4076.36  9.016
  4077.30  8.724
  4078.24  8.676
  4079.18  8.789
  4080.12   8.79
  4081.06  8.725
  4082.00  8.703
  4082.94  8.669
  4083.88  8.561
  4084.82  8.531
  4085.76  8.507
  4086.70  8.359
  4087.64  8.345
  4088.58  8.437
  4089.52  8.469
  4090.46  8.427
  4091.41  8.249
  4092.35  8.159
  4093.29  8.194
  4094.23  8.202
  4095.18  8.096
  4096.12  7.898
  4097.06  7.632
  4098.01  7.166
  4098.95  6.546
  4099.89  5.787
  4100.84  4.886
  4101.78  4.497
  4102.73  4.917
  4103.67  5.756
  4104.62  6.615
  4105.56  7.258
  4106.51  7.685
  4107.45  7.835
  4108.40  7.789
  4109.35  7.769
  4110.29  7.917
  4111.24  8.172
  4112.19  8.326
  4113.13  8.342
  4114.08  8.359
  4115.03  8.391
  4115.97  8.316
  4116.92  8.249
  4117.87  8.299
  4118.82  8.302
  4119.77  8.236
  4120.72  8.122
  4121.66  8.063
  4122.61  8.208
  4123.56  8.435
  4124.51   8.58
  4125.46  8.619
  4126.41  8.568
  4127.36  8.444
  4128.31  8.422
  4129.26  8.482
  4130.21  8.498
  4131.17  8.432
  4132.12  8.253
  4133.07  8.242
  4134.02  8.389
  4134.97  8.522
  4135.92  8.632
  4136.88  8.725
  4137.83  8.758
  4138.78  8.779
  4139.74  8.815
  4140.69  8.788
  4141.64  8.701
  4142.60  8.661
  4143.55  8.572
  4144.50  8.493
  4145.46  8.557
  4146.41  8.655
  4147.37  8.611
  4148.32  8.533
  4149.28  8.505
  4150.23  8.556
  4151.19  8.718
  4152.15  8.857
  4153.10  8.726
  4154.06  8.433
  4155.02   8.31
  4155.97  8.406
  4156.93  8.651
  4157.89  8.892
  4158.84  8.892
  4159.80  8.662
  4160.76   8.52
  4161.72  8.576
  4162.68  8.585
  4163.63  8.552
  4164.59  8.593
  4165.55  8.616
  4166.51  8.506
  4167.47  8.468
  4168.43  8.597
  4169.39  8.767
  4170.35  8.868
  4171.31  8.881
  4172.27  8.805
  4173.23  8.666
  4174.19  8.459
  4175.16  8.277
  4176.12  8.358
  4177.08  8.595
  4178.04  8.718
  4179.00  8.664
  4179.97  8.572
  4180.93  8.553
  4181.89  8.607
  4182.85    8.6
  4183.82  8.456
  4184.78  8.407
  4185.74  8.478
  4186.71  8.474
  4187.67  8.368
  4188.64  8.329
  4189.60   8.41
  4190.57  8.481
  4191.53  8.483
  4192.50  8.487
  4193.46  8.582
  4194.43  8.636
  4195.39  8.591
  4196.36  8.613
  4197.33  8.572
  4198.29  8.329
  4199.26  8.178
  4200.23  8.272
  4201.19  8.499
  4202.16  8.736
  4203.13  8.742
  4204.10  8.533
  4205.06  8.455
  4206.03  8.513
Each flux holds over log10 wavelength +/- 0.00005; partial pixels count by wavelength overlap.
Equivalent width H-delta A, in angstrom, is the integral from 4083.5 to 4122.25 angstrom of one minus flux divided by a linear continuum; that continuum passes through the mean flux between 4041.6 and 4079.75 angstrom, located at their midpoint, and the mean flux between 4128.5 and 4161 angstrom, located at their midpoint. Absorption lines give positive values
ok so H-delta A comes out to 4.2 angstrom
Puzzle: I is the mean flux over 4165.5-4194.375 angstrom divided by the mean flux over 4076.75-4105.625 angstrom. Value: 1.11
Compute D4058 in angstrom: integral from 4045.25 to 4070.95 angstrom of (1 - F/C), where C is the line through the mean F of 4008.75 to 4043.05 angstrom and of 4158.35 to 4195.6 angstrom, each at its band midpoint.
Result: 0.4 angstrom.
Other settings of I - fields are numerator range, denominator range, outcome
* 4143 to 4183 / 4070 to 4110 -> 1.09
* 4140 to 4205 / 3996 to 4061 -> 0.98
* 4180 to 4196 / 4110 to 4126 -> 1.02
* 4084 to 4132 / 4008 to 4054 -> 0.89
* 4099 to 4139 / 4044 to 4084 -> 0.91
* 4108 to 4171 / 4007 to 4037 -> 0.97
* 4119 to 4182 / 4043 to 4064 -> 0.99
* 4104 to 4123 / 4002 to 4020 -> 0.90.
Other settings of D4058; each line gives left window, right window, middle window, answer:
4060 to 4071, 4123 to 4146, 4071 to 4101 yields 1.5 angstrom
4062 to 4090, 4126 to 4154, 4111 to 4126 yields 0.5 angstrom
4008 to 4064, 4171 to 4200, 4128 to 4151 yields 0.1 angstrom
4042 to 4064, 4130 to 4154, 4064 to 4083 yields -0.1 angstrom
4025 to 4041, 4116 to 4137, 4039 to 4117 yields 3.3 angstrom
